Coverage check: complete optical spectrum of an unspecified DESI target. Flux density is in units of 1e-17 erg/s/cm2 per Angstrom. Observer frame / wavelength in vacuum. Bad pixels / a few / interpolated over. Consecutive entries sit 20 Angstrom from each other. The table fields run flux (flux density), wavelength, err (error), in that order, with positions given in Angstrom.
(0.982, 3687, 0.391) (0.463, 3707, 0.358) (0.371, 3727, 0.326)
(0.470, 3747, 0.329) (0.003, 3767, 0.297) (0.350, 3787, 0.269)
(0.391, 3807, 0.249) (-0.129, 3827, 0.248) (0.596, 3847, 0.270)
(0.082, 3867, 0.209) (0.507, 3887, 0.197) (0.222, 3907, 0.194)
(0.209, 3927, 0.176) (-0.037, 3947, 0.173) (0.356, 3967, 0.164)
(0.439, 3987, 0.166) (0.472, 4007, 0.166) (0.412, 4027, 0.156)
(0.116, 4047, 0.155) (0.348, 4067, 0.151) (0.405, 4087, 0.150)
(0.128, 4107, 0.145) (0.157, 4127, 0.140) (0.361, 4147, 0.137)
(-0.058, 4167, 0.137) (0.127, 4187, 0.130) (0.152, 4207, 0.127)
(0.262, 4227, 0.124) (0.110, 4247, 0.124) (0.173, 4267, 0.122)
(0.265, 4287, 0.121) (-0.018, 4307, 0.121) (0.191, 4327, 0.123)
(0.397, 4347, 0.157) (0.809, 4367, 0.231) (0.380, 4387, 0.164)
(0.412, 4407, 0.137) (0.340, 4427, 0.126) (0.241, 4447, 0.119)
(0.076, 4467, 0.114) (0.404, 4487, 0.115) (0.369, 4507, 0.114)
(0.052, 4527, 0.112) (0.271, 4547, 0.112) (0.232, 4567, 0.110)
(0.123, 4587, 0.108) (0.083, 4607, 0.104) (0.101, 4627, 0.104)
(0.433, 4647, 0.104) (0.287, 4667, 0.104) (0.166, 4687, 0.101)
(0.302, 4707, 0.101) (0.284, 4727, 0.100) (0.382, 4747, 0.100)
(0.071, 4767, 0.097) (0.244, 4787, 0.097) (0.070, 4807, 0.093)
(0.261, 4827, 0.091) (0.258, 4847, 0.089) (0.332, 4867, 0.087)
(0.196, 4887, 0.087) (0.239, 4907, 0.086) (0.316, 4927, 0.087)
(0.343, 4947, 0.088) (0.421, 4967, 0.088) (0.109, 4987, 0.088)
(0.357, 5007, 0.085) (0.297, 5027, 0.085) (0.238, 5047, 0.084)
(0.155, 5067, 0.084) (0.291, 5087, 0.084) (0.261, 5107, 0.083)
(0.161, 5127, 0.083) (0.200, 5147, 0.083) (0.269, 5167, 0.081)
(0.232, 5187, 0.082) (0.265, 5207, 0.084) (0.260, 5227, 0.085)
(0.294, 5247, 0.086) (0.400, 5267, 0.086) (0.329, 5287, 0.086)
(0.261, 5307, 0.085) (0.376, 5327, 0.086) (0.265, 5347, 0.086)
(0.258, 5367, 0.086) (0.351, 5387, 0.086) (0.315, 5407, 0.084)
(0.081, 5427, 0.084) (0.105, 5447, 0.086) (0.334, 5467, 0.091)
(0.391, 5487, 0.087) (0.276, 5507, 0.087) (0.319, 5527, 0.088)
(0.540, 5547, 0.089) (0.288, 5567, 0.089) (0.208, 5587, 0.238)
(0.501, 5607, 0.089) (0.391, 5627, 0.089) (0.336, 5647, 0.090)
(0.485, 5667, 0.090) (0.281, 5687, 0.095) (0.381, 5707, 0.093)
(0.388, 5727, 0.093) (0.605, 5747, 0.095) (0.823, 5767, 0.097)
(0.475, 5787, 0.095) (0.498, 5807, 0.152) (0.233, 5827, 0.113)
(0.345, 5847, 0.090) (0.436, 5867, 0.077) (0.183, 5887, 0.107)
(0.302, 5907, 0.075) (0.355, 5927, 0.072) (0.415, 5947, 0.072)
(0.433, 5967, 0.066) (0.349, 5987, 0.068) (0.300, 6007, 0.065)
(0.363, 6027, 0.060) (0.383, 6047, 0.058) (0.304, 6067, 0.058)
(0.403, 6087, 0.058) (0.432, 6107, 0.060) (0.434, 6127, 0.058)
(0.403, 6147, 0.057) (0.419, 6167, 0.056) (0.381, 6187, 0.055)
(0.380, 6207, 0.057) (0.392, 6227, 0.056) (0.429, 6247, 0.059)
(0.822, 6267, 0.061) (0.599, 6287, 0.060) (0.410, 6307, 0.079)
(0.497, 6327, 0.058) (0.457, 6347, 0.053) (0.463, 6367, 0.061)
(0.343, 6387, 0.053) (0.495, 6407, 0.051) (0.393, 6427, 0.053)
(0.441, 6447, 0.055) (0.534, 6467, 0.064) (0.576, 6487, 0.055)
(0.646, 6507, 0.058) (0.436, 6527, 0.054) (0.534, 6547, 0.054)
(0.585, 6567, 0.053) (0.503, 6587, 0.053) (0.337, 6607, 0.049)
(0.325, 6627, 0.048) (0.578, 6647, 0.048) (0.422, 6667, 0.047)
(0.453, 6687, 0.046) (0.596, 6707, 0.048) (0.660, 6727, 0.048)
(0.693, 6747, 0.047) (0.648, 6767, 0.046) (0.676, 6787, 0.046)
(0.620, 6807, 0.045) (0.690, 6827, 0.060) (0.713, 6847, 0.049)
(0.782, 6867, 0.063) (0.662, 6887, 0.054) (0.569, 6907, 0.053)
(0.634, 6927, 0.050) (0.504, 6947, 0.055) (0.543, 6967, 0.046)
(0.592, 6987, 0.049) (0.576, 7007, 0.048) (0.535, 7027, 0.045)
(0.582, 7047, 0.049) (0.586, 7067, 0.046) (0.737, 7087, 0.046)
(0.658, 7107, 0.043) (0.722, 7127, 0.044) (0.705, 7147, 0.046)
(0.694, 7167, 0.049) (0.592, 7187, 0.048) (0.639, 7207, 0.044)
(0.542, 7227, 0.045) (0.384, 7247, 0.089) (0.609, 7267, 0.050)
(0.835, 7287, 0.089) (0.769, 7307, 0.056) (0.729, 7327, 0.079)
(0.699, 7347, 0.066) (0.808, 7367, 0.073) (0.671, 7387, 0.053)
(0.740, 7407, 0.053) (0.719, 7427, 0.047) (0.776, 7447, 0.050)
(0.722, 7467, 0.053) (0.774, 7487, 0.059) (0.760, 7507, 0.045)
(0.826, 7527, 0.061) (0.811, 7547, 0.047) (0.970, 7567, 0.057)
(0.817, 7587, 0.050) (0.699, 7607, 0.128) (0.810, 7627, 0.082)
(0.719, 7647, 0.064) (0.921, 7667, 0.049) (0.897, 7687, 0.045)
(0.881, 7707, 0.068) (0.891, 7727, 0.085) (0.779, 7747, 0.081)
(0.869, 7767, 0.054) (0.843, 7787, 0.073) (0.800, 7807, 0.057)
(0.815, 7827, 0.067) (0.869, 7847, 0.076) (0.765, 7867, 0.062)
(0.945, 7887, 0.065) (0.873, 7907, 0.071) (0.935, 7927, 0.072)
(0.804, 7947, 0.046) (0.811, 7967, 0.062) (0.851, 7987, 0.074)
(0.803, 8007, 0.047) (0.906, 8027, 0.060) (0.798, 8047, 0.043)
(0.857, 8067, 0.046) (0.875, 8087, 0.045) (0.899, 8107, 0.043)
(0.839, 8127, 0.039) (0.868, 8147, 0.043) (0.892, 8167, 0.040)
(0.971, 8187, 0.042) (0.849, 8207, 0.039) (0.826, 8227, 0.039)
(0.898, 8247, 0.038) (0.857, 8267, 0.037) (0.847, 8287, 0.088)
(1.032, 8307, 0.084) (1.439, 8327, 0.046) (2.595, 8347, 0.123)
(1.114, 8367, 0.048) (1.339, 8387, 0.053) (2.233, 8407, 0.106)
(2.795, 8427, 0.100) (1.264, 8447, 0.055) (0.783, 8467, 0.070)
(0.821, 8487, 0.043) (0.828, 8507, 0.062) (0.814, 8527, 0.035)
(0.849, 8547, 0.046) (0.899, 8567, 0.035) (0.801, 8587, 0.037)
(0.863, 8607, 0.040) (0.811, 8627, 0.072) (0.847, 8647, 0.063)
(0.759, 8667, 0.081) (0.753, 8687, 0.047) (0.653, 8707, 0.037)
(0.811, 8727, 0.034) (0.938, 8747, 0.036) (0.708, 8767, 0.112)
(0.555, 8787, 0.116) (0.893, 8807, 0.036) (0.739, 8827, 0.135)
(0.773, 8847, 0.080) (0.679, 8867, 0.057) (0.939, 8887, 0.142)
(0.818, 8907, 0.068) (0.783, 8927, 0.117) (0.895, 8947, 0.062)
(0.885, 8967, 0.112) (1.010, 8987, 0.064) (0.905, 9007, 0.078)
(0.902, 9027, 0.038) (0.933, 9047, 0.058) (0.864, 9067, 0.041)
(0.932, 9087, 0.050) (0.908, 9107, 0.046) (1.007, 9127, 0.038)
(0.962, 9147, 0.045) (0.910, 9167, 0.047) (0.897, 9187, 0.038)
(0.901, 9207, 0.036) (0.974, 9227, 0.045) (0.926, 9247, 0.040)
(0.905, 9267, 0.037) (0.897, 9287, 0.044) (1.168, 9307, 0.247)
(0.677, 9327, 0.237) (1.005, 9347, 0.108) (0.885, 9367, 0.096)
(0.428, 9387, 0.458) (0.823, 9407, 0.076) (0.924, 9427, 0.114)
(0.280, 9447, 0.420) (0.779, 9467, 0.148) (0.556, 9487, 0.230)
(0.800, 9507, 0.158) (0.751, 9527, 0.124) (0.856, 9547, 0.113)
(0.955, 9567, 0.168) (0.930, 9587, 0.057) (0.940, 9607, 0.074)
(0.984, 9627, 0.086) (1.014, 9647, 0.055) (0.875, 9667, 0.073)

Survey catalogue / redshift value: 0.68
